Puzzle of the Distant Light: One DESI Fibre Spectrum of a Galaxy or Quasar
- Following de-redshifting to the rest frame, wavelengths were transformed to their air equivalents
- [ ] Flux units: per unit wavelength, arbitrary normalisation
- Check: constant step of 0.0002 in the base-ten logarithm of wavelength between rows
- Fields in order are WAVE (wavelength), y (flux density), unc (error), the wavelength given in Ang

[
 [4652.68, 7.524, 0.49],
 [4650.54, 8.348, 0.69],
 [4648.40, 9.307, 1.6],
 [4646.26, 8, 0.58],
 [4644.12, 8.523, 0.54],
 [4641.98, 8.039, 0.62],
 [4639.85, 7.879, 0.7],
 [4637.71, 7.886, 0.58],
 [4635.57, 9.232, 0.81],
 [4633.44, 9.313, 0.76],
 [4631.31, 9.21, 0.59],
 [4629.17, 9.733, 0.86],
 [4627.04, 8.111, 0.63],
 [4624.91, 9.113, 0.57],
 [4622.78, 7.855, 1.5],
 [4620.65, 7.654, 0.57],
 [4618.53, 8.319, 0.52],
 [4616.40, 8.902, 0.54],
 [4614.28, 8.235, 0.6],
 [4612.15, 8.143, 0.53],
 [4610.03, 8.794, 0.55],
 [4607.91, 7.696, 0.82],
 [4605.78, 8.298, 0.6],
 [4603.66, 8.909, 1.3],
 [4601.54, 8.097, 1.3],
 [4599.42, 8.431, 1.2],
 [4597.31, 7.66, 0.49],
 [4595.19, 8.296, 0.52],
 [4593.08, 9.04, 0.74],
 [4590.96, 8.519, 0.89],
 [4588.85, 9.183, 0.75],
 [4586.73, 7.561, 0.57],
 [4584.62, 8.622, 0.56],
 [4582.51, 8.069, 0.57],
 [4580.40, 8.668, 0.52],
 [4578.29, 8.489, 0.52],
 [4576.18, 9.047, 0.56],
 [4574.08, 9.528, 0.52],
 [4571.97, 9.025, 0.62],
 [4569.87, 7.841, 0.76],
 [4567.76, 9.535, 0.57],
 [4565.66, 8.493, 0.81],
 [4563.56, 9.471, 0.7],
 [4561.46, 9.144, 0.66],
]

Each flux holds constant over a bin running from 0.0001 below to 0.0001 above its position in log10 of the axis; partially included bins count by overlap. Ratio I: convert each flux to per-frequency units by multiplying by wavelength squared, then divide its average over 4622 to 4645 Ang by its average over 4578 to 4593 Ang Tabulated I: 1.0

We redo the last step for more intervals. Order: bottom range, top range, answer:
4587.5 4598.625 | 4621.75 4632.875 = 1.05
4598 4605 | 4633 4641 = 1.03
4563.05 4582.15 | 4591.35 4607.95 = 0.95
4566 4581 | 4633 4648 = 0.98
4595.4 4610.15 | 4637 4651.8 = 1.02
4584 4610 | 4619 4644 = 1.04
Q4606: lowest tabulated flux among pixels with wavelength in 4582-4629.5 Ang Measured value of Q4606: 7.561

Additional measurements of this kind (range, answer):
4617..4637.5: 7.654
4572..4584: 8.069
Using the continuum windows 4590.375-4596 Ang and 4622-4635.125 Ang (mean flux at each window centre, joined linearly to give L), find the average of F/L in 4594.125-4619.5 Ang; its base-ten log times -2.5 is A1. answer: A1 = 0.055 mag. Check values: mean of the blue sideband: 8.64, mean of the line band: 8.32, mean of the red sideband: 8.93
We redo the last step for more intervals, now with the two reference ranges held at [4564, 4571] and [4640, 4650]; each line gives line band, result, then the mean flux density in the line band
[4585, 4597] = 0.019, 8.47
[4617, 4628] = 0.033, 8.24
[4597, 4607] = 0.033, 8.31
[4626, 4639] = -0.054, 8.89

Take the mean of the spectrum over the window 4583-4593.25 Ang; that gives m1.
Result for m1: 8.51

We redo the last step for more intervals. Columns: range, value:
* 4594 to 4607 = 8.28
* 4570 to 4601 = 8.55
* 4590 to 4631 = 8.42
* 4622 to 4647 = 8.59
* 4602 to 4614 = 8.34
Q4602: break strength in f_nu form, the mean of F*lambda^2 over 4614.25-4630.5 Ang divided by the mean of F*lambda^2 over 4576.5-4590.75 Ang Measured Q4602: 1.02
